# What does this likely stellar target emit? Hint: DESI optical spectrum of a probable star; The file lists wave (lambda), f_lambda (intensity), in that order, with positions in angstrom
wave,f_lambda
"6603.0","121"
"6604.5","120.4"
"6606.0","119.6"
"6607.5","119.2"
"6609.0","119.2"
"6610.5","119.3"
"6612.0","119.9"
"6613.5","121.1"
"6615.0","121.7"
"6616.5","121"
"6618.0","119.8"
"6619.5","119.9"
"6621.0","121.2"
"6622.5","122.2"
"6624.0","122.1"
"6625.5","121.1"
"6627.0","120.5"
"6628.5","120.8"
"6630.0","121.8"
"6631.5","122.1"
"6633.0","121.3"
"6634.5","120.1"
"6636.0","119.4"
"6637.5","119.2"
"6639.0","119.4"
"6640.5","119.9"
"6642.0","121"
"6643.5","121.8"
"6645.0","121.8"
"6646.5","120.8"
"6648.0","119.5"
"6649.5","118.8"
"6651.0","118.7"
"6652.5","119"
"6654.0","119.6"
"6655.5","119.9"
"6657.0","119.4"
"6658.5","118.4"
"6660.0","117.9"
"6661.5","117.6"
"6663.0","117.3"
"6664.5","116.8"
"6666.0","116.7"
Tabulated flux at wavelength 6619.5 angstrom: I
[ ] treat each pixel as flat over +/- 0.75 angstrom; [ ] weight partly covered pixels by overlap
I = 119.9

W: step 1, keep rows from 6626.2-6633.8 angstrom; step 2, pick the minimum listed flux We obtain 120.5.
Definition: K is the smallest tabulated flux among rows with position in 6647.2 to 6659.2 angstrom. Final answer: 118.4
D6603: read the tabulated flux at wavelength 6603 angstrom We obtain 121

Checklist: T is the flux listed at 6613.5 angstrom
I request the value 121.1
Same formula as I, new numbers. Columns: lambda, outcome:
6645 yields 121.8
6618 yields 119.8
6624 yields 122.1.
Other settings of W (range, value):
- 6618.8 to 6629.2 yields 119.9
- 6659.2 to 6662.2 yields 117.6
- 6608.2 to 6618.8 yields 119.2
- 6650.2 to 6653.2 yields 118.7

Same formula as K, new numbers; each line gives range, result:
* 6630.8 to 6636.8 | 119.4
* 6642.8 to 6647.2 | 120.8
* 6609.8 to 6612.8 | 119.3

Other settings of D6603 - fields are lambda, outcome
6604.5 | 120.4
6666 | 116.7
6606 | 119.6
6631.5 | 122.1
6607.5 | 119.2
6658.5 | 118.4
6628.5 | 120.8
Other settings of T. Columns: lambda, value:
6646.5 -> 120.8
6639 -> 119.4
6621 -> 121.2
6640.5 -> 119.9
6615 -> 121.7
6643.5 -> 121.8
